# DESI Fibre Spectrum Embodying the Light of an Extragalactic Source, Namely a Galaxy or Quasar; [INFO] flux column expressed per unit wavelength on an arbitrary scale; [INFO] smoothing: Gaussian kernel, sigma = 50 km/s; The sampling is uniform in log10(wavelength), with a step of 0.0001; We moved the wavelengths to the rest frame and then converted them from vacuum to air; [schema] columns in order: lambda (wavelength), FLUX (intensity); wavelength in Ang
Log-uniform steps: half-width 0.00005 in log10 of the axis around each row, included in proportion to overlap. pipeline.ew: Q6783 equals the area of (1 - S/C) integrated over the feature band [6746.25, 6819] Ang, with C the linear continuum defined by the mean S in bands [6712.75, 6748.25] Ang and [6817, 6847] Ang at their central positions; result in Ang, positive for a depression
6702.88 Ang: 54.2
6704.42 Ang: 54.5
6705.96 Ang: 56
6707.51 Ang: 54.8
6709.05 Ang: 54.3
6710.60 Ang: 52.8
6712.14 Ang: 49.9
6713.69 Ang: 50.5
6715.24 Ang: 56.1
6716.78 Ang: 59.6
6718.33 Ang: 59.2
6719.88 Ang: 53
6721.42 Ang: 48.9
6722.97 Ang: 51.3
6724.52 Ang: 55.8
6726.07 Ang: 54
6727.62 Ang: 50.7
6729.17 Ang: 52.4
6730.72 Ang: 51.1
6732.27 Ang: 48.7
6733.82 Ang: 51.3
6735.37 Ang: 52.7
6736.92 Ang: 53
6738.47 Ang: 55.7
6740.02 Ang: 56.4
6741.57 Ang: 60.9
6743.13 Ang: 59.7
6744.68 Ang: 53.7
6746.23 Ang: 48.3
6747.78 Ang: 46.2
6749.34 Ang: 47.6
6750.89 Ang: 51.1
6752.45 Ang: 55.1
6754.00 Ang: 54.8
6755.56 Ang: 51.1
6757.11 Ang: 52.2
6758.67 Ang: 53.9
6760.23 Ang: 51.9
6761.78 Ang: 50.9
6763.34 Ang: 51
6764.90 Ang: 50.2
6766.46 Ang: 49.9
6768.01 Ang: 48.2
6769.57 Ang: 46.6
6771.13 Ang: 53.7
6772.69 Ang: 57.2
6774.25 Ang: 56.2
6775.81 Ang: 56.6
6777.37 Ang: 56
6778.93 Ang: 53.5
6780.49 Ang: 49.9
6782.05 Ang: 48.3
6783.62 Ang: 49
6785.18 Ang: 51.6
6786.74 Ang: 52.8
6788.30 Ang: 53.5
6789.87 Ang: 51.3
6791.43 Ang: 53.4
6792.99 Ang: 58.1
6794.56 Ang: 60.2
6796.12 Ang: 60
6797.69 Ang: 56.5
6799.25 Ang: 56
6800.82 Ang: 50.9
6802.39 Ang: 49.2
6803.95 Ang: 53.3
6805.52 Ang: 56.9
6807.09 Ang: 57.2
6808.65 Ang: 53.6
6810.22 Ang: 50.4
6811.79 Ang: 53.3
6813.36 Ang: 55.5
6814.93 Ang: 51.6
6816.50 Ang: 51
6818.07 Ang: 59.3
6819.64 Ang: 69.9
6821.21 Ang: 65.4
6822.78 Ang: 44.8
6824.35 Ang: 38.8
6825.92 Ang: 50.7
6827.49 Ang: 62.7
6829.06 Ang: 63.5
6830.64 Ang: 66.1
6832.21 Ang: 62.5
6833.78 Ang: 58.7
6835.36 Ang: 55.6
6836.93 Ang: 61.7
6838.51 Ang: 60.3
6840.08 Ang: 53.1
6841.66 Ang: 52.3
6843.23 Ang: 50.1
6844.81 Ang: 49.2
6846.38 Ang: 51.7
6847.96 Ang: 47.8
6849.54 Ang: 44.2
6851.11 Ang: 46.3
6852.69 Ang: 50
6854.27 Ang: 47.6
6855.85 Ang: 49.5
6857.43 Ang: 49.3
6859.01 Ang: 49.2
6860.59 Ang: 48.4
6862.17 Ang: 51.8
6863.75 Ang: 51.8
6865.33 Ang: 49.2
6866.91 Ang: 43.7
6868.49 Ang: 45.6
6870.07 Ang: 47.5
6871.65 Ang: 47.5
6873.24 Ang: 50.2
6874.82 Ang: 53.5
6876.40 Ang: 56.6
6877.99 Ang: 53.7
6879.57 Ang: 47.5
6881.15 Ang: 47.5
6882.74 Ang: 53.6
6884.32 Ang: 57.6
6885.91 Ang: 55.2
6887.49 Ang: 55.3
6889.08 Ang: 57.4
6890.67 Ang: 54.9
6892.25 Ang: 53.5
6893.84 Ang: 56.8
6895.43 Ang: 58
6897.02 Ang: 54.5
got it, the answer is 2.8 Ang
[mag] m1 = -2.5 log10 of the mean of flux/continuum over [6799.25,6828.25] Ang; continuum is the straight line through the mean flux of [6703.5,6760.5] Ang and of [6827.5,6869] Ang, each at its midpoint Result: -0.03 mag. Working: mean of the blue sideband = 53.2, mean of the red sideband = 52.5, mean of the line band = 54.2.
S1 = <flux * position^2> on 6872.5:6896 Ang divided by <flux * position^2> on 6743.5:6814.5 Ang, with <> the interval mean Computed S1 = 1.1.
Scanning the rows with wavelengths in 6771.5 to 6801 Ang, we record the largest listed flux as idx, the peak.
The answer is 60.2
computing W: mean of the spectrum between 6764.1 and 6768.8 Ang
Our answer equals 49.5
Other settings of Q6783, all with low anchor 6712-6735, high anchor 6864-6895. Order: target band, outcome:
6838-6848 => 0.0 Ang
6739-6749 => -0.2 Ang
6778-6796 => -0.2 Ang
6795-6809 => -0.7 Ang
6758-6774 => 0.4 Ang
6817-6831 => -1.4 Ang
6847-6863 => 1.1 Ang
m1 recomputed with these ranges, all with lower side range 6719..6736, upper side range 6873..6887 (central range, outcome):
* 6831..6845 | -0.077 mag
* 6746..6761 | 0.015 mag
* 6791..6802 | -0.078 mag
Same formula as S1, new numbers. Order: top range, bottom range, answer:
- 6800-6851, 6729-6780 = 1.06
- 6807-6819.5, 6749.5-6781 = 1.06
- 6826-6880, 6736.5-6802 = 1.01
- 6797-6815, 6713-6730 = 1.03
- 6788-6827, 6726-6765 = 1.06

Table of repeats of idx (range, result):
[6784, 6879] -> 69.9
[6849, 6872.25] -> 51.8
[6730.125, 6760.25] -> 60.9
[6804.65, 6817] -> 57.2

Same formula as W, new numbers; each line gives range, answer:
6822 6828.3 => 49.4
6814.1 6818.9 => 54.1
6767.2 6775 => 52.4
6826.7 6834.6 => 62.6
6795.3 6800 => 57.6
